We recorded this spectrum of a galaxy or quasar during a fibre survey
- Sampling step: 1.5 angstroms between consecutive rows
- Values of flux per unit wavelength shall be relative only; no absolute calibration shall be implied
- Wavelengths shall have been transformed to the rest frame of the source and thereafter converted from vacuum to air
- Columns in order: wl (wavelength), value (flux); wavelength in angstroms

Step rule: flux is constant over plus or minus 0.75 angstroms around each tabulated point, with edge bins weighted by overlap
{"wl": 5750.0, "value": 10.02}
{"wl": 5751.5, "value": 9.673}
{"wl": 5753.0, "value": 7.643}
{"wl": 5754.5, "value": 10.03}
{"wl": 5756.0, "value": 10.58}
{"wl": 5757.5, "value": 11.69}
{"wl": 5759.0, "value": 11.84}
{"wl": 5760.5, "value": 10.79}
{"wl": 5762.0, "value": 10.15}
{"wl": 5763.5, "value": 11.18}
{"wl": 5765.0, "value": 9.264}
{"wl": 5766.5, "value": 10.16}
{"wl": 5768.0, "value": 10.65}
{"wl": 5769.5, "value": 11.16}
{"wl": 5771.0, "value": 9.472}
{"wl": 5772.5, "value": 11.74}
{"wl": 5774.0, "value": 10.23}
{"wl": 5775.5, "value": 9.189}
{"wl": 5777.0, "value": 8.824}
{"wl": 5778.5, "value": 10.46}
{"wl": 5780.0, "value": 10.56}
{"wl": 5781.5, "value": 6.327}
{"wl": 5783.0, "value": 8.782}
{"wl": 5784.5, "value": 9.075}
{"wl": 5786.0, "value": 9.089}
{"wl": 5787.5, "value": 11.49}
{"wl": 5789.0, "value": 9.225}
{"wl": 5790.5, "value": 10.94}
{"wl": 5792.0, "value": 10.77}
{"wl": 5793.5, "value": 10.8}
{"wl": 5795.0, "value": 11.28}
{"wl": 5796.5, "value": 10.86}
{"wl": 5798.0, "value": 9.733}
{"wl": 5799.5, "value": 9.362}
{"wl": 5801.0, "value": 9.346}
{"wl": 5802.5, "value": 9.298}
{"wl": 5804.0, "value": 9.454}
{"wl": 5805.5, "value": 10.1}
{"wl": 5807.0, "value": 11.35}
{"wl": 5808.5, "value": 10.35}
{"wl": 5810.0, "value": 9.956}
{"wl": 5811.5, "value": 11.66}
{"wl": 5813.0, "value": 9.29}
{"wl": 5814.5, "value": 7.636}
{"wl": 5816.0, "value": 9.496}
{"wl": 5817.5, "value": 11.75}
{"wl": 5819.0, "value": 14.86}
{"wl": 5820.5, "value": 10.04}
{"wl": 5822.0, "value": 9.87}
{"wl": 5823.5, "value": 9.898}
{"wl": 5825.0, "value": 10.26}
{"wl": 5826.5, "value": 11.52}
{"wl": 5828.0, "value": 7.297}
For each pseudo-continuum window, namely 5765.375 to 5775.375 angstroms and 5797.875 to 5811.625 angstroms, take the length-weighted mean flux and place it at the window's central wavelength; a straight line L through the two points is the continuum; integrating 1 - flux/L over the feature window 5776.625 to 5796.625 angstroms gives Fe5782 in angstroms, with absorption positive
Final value 0.7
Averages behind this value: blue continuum 10.4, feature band 9.88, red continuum 10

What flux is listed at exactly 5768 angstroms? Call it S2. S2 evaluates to 10.65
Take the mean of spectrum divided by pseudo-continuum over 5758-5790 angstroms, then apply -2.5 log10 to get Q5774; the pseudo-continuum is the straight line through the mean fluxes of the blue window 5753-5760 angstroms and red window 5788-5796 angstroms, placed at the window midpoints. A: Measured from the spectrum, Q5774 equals 0.07 mag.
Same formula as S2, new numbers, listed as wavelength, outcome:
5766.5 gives 10.16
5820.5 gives 10.04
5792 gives 10.77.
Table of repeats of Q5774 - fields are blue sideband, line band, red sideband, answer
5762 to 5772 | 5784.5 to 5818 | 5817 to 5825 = 0.08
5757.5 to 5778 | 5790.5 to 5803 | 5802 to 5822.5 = 0.02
